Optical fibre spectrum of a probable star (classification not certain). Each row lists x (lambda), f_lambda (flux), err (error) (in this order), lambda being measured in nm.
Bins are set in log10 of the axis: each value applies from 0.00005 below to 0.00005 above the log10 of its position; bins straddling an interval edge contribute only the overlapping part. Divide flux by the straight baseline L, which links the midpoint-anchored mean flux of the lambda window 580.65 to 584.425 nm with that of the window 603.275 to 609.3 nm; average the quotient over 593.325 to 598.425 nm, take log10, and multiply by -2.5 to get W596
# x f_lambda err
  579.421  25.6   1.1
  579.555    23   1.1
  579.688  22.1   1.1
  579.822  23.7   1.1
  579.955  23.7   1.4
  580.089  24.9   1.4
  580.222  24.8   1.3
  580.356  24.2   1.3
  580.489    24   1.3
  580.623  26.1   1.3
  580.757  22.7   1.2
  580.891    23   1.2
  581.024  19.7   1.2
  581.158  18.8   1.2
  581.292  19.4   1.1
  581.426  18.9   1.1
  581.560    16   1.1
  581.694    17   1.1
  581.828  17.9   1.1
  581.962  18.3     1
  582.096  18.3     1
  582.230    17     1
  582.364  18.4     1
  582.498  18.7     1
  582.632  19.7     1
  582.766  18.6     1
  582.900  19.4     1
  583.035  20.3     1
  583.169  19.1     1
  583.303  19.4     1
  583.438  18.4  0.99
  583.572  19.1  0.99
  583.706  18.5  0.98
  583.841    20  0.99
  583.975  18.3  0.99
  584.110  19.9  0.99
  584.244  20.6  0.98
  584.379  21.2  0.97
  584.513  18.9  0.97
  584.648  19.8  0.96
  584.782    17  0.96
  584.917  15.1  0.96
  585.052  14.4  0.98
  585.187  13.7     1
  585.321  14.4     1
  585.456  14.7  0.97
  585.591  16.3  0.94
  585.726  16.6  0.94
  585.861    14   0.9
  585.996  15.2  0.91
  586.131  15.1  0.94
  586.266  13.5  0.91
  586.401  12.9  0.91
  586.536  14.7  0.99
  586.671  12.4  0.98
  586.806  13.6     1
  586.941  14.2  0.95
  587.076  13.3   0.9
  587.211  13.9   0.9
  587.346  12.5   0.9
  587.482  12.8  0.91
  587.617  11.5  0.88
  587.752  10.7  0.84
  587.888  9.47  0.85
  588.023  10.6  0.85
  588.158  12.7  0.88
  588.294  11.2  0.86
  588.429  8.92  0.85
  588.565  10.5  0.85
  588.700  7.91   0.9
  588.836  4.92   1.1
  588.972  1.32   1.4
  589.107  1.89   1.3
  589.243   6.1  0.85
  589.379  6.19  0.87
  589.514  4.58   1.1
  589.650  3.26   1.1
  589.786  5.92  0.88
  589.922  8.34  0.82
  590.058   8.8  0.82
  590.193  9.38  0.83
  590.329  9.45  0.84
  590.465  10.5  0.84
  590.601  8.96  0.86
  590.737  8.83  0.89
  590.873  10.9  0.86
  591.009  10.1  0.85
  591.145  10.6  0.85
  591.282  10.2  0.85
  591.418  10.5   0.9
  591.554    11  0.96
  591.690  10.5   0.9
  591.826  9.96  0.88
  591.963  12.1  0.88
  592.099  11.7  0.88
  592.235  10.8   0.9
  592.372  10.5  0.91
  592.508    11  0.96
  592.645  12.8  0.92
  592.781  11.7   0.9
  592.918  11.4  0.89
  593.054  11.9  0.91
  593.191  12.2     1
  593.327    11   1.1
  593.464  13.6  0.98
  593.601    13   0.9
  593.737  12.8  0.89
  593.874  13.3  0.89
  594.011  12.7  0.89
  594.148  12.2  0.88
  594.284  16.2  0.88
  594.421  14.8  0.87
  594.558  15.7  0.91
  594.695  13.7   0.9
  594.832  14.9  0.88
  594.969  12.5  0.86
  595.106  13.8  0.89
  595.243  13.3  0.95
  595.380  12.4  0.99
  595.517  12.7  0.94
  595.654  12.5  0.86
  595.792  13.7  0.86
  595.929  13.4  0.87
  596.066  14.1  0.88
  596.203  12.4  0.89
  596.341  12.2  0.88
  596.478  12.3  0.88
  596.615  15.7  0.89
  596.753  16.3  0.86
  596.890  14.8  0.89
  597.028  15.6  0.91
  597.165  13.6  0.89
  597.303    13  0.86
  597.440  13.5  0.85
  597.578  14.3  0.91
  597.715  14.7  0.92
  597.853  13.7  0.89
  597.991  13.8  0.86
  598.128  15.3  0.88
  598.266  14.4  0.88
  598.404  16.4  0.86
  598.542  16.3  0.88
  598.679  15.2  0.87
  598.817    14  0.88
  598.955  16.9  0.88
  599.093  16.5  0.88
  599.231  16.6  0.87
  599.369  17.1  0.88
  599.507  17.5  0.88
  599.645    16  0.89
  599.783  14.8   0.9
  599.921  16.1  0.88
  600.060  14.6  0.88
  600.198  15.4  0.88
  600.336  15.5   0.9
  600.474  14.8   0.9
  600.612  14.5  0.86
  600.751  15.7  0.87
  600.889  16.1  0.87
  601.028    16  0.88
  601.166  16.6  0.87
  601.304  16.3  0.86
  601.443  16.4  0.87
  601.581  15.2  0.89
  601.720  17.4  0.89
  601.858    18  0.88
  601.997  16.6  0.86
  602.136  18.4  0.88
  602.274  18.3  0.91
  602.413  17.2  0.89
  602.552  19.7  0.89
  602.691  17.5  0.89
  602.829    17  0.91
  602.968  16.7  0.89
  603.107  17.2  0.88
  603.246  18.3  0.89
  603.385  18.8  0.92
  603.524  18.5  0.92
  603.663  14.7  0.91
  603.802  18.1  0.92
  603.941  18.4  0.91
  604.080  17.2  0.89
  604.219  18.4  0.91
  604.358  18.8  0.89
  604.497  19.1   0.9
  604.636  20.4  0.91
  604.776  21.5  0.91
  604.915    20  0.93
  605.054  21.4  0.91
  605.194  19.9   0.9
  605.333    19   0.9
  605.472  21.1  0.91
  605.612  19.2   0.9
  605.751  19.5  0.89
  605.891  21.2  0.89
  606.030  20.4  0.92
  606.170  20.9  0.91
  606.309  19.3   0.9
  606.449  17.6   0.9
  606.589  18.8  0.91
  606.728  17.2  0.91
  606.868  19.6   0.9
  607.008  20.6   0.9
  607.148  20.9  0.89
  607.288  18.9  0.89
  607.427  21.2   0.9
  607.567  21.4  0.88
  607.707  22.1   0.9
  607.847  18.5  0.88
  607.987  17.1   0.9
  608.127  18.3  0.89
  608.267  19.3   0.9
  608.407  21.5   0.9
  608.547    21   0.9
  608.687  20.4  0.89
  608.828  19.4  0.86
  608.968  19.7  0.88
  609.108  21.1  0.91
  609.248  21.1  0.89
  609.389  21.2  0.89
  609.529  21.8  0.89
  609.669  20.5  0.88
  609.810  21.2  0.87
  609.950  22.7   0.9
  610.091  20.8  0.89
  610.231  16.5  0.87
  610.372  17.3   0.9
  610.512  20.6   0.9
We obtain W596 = 0.370 mag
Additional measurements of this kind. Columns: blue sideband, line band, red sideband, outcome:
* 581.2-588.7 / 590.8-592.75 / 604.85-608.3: 0.487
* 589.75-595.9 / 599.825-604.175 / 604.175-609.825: 0.018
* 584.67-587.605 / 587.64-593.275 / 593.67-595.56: 0.441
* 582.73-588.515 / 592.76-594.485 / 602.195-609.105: 0.302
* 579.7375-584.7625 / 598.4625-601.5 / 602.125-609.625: 0.228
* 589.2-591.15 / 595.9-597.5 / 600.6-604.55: -0.080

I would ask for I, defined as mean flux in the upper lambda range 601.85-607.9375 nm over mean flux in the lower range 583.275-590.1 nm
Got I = 1.48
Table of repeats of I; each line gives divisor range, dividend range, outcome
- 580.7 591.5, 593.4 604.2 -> 1.10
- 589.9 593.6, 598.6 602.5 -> 1.51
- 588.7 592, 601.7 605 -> 2.26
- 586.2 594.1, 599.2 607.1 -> 1.72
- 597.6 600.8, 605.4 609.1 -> 1.28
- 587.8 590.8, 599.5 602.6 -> 2.11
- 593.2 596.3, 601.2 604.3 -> 1.31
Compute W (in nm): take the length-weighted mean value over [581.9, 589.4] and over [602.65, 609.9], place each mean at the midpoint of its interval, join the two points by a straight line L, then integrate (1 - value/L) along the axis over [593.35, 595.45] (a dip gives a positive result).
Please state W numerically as 0.39 nm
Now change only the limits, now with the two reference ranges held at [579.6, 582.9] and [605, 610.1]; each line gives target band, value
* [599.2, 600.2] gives 0.210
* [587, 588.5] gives 0.652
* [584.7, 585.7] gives 0.260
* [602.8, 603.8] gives 0.141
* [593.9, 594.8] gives 0.273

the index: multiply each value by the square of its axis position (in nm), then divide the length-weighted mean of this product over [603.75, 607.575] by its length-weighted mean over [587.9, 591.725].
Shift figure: 2.47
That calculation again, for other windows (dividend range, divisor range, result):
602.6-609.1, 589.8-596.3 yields 1.70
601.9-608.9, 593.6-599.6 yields 1.37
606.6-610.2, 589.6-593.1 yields 2.13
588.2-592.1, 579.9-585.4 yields 0.44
